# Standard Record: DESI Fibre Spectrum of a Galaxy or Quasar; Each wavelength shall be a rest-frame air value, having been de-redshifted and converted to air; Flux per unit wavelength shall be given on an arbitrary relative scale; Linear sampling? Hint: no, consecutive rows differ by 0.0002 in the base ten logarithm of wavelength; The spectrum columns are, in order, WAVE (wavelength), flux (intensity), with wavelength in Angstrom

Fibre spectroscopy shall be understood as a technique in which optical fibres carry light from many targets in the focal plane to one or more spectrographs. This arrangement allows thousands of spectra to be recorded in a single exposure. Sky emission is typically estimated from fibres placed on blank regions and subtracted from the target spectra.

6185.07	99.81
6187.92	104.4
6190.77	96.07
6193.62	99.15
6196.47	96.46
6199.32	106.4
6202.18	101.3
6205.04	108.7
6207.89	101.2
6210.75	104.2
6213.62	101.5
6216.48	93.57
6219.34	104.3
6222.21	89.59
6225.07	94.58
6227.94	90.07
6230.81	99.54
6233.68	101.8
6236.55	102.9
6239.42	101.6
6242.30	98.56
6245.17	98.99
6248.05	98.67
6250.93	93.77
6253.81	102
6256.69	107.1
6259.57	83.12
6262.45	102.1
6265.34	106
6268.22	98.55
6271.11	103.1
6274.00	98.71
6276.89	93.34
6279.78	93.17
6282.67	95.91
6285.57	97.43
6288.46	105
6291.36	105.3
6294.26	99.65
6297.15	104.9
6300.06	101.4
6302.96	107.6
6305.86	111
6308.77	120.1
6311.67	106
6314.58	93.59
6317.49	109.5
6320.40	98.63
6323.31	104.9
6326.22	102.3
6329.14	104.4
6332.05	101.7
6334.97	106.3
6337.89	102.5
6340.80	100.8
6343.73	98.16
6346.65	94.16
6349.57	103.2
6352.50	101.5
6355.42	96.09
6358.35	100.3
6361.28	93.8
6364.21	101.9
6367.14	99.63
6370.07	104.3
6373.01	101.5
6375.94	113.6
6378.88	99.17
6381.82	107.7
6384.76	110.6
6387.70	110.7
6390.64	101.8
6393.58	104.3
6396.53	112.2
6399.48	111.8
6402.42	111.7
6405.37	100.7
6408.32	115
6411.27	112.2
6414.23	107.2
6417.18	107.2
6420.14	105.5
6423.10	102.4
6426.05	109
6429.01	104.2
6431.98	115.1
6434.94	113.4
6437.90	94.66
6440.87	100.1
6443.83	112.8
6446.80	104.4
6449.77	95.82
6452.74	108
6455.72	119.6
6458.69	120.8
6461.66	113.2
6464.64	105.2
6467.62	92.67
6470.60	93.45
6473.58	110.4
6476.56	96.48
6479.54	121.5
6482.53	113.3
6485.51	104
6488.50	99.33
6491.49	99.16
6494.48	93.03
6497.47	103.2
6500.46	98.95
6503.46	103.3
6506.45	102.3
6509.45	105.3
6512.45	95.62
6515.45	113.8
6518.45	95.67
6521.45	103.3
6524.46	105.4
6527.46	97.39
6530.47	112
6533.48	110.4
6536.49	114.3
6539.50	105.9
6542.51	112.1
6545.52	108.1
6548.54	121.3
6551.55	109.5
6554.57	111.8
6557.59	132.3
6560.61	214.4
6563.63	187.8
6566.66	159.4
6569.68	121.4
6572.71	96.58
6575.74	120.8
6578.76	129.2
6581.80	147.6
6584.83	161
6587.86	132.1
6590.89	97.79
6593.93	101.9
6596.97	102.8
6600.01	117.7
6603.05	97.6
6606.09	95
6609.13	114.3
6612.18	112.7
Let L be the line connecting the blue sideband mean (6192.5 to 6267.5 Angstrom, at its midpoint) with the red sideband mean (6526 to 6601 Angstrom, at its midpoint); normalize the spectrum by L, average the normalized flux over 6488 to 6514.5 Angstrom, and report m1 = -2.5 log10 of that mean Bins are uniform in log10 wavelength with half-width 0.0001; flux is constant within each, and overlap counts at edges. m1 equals 0.20 mag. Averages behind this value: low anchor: 99.5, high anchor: 125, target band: 100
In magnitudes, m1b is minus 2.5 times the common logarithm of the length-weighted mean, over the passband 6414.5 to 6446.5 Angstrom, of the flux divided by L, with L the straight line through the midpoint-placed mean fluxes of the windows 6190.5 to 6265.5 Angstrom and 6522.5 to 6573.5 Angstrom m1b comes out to 0.09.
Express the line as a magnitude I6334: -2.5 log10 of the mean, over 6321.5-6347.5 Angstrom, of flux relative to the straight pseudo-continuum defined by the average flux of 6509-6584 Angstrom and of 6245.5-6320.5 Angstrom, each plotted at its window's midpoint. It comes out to 0.04 mag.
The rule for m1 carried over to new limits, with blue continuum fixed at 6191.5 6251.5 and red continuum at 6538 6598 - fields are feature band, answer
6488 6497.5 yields 0.24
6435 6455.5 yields 0.14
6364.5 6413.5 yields 0.06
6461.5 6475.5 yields 0.18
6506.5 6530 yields 0.21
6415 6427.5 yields 0.10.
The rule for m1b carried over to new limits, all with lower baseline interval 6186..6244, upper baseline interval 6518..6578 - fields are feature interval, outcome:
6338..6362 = 0.11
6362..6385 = 0.07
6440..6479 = 0.10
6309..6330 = 0.03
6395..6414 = 0.02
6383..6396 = 0.04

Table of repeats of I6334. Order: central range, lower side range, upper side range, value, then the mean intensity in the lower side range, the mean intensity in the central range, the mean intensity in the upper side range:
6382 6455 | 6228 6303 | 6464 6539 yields -0.05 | 99.7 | 107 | 104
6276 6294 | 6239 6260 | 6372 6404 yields 0.03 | 98.5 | 98.6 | 108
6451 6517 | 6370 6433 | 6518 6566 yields 0.11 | 108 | 105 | 123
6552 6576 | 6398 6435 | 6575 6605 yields -0.20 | 109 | 143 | 120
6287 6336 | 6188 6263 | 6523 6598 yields 0.01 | 99.2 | 105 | 125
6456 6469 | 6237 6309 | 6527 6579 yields 0.08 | 101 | 109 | 126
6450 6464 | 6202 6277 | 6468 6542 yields -0.10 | 99.3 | 113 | 104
